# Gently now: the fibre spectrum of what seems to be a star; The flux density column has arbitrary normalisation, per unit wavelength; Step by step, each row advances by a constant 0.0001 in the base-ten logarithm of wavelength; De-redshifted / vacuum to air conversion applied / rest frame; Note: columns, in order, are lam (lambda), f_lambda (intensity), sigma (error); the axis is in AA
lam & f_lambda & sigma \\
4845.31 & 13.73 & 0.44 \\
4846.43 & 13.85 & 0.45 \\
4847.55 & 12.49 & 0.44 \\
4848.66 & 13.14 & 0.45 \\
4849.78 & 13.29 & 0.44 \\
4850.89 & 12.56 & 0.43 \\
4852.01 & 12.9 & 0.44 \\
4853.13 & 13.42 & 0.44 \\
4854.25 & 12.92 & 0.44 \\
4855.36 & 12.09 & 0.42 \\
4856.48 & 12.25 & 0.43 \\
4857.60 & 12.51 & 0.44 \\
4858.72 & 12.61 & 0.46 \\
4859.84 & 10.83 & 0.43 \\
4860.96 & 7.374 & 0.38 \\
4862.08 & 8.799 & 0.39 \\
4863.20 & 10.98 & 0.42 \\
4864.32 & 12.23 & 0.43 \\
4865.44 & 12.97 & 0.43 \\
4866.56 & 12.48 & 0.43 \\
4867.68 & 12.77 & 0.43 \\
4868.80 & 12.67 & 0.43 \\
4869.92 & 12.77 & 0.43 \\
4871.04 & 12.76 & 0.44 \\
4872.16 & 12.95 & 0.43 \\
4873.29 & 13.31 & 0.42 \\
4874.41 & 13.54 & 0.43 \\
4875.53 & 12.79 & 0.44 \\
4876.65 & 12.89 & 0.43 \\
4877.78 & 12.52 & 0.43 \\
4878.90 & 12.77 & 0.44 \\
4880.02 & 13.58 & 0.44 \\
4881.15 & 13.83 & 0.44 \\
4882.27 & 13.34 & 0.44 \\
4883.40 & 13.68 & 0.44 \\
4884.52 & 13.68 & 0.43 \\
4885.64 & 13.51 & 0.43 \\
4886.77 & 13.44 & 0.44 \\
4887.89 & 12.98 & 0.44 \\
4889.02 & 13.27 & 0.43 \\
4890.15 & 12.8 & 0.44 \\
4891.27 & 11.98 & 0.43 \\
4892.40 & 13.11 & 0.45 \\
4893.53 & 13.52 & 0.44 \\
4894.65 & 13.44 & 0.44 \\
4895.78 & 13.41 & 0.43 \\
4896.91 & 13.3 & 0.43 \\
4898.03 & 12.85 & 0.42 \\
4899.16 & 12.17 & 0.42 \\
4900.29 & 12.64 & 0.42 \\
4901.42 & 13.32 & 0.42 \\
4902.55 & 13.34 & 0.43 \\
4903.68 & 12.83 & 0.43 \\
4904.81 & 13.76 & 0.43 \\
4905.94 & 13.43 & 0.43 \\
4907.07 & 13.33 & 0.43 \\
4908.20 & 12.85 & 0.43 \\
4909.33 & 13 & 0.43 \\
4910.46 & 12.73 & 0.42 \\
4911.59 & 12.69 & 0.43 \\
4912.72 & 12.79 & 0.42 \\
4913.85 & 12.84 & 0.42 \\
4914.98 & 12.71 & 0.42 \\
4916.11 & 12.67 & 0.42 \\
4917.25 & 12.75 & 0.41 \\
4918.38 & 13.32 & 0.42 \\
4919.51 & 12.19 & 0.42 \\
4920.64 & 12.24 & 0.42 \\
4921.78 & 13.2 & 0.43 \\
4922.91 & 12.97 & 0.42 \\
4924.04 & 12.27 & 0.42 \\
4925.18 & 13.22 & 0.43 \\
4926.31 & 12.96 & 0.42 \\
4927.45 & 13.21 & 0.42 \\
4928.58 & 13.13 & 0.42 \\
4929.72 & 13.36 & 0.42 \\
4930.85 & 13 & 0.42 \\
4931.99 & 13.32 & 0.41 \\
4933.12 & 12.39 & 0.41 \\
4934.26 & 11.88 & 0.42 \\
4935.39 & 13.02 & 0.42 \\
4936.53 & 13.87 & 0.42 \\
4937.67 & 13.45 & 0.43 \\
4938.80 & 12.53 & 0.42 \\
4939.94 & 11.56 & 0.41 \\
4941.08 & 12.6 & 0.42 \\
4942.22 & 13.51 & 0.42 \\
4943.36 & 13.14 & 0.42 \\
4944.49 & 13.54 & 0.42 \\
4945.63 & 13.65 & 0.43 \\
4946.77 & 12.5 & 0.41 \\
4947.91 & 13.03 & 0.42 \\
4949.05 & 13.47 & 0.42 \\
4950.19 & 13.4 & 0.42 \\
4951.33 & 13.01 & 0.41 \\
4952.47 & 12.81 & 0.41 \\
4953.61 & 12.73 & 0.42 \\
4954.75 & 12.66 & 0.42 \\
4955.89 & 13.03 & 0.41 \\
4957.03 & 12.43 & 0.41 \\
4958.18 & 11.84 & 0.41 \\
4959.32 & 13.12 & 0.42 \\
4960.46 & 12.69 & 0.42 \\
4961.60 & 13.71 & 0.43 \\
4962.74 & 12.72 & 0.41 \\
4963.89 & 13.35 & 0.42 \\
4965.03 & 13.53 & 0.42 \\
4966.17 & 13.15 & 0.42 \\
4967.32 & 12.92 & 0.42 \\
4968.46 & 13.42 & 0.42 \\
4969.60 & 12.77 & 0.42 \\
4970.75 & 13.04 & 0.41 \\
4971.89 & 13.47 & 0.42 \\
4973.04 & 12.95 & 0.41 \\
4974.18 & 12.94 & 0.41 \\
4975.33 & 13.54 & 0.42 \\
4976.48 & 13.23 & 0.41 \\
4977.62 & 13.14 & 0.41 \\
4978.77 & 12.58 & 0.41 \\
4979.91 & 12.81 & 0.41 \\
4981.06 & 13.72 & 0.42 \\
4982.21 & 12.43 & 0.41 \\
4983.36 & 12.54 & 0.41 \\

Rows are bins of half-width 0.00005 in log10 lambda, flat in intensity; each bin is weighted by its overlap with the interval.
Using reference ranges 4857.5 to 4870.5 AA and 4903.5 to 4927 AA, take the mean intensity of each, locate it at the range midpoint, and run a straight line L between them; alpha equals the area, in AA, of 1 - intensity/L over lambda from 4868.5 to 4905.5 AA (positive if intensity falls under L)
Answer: -2.9 AA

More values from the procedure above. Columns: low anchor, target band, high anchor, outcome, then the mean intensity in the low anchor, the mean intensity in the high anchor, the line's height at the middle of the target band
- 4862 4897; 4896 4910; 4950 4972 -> -0.14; 12.9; 13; 12.9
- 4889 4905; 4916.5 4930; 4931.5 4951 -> 0.12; 13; 13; 13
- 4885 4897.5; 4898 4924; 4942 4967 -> 0.48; 13.2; 13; 13.1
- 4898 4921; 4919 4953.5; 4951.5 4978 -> -0.01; 12.9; 13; 12.9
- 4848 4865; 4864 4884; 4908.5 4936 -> -1.44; 11.9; 12.8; 12.1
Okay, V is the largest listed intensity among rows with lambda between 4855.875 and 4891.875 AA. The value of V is 13.83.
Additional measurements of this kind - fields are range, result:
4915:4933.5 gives 13.36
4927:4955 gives 13.87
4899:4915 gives 13.76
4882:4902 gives 13.68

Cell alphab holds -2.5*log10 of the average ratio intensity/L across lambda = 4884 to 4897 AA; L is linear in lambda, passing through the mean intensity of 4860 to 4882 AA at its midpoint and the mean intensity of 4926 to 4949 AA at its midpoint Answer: -0.06 mag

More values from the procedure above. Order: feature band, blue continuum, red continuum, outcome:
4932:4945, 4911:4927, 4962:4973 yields 0.00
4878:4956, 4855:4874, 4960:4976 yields -0.04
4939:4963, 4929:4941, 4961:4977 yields 0.01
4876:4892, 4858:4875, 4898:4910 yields -0.06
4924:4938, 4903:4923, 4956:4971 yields -0.01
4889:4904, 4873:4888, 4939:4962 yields 0.02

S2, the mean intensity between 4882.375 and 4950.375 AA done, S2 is 13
